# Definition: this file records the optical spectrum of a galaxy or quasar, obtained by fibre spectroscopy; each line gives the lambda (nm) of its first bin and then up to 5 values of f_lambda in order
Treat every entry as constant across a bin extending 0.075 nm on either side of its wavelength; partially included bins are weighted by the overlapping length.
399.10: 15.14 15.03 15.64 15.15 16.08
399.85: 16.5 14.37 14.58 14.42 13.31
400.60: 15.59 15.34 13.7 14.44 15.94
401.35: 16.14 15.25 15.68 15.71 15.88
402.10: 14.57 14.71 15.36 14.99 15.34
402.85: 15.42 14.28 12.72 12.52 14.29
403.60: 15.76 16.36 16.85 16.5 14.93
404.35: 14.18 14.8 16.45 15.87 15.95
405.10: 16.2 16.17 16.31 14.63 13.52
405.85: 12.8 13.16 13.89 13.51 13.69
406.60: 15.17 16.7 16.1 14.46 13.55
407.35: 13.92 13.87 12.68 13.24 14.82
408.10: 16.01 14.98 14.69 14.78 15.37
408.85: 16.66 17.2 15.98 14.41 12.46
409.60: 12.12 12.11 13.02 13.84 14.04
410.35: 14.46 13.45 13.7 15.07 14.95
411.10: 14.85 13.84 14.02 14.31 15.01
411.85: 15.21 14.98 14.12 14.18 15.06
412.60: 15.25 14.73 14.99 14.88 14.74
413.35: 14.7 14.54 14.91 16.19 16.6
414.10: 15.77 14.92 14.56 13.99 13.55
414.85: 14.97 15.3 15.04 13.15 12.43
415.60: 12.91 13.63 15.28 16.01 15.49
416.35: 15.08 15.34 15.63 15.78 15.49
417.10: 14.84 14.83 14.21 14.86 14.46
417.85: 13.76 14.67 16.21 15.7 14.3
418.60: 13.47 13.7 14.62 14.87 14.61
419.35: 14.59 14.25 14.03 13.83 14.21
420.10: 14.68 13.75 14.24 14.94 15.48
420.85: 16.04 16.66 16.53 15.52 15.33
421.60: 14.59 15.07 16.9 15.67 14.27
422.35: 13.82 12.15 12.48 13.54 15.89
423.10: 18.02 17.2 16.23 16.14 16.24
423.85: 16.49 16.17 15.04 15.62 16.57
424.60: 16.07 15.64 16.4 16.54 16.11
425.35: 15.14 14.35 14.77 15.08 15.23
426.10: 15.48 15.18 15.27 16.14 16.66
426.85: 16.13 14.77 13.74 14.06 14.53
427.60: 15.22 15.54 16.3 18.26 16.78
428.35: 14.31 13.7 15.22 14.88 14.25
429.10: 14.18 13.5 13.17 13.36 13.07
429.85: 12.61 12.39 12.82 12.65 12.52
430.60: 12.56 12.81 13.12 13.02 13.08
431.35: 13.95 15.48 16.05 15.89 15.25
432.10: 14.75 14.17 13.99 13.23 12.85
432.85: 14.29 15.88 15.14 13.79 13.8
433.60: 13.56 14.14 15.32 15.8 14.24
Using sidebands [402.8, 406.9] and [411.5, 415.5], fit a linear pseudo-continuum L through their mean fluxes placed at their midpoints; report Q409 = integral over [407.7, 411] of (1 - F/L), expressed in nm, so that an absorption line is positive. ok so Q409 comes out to 0.097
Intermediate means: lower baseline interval 14.9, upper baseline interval 14.8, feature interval 14.4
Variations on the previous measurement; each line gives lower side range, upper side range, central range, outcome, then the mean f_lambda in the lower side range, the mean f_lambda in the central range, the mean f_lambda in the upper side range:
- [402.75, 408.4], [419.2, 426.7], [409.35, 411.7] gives 0.177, 14.8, 13.8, 15.3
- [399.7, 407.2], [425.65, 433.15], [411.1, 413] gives 0.021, 15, 14.7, 14.4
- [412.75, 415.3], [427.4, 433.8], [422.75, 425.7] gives -0.300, 14.9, 15.9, 14.2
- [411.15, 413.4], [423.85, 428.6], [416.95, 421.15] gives 0.105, 14.7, 14.7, 15.5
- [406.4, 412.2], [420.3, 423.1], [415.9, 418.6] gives -0.043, 14.5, 15.1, 15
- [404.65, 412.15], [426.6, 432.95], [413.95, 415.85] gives 0.022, 14.5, 14.3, 14.3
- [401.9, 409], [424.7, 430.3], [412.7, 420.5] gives 0.099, 14.9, 14.7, 14.9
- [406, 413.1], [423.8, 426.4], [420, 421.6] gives 0.004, 14.5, 15.3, 15.6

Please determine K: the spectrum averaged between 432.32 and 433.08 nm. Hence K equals 14.1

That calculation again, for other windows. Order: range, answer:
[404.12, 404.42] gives 14.6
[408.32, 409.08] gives 15.7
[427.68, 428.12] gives 16.7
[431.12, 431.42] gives 13.5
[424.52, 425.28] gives 16.1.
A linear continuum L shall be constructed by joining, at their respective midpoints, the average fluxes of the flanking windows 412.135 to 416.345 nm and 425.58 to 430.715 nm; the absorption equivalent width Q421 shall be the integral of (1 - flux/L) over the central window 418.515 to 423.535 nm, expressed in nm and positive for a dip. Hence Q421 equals -0.093 nm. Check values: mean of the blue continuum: 14.7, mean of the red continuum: 14.5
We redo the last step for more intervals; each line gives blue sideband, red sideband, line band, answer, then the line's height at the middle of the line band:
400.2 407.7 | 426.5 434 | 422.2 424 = -0.10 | 14.5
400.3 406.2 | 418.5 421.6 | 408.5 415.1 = 0.11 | 14.9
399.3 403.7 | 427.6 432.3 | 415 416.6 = 0.01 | 14.6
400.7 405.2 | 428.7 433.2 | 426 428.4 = -0.26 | 14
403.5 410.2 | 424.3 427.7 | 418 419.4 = 0.05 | 15.2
